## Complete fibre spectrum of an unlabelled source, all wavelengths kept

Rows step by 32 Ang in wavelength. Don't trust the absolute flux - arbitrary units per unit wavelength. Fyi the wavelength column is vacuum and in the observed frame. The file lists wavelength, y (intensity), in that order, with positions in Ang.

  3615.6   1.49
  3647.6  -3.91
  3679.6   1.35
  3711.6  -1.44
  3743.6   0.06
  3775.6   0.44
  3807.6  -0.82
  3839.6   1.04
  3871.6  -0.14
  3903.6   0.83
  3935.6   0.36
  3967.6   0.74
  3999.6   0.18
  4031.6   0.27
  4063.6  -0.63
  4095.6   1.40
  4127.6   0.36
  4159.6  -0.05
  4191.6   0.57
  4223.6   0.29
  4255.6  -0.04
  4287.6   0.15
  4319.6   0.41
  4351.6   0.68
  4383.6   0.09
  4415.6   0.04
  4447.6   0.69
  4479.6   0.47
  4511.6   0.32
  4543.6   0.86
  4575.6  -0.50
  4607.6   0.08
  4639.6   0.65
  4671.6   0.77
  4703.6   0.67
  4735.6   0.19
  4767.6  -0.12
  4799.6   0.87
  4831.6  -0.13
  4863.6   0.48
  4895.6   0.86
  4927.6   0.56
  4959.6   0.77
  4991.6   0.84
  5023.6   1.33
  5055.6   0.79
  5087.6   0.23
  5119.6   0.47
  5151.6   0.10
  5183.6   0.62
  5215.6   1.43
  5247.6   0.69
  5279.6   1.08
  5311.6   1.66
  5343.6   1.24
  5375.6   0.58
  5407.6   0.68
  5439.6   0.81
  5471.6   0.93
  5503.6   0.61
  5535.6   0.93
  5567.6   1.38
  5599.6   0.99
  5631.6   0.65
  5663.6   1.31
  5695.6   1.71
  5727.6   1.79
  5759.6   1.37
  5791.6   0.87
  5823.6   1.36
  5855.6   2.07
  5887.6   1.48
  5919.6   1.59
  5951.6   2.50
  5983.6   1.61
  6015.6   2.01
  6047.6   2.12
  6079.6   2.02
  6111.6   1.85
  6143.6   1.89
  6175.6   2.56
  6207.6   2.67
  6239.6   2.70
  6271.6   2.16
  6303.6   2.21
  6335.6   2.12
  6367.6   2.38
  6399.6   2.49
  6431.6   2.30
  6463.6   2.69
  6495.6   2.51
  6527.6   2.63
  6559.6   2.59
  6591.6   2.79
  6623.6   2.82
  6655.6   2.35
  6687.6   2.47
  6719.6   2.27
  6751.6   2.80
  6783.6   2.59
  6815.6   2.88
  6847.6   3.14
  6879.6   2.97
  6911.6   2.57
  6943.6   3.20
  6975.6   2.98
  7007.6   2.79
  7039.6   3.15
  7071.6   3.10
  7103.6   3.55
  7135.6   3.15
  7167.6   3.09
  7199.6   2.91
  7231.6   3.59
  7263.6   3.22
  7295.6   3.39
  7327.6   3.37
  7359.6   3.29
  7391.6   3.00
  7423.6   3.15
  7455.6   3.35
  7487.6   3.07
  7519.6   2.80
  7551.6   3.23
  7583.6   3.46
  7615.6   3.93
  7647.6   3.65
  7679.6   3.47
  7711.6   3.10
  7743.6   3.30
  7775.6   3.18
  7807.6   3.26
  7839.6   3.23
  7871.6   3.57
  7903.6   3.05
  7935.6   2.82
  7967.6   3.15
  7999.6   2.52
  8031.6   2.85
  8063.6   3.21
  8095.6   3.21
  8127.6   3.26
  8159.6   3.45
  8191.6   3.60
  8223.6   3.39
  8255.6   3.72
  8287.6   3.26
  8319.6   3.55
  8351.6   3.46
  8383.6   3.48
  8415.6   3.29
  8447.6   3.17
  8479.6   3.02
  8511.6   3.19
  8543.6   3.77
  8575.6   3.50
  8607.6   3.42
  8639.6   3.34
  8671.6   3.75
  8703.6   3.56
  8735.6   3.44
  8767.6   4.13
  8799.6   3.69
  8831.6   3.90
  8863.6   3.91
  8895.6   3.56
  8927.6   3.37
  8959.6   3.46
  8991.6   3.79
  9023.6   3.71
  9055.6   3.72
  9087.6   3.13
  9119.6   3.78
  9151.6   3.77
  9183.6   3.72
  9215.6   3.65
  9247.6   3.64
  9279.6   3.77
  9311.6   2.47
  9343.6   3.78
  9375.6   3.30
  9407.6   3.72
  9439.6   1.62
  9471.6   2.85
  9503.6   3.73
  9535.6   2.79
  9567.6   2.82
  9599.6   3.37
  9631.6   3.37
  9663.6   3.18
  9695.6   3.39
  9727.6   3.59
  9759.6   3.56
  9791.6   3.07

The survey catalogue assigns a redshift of 0.544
